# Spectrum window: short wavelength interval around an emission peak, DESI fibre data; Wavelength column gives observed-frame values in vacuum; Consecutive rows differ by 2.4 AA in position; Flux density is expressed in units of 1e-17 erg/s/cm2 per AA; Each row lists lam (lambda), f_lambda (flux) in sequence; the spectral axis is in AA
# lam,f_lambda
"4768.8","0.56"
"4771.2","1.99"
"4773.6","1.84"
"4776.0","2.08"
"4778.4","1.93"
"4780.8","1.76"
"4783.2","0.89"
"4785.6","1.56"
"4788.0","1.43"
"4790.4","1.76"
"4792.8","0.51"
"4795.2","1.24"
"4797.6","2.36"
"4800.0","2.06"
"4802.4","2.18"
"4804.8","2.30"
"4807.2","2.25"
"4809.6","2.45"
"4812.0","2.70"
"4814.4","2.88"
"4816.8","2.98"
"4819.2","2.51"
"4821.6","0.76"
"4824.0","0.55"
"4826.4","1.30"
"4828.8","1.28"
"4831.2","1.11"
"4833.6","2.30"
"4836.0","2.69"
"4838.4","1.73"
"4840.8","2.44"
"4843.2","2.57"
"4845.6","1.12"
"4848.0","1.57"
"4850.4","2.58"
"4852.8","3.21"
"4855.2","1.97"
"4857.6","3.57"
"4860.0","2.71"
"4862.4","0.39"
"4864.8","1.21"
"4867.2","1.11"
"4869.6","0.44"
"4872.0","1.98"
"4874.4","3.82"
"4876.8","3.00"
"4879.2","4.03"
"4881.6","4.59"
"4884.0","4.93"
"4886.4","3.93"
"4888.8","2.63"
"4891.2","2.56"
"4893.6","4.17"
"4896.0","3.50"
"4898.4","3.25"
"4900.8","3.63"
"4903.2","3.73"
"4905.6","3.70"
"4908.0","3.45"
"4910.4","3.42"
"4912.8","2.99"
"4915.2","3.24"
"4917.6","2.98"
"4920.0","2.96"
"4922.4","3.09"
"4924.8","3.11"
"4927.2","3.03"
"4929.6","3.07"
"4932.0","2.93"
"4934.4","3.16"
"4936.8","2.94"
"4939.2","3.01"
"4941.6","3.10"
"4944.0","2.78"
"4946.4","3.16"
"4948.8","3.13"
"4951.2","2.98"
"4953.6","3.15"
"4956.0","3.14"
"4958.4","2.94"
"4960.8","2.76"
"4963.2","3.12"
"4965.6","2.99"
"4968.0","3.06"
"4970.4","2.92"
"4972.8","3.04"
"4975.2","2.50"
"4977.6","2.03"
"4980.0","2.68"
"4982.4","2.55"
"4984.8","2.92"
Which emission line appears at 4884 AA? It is Ly-alpha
